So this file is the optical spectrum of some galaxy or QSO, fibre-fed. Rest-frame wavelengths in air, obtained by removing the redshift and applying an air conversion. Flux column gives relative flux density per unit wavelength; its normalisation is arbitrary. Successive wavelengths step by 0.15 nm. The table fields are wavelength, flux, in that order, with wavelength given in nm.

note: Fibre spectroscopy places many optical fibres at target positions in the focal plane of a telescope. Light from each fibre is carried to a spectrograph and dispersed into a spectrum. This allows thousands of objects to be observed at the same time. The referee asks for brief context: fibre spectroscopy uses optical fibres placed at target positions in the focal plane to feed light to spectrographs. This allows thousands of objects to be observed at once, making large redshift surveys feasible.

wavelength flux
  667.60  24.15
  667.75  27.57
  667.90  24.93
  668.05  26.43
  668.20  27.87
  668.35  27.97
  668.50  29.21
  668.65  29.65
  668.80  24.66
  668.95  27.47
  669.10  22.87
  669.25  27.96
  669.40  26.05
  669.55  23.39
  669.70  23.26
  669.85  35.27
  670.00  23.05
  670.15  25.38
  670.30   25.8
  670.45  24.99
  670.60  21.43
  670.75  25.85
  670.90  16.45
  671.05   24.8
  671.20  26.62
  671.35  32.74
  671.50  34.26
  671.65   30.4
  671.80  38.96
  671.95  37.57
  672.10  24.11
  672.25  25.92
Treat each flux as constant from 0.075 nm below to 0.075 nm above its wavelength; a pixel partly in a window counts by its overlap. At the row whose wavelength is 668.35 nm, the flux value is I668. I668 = 27.97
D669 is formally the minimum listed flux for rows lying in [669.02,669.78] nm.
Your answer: 22.87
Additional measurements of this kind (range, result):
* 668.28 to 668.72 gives 27.97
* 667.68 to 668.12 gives 24.93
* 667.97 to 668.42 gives 26.43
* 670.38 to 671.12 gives 16.45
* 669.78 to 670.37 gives 23.05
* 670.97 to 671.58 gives 24.8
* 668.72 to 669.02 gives 24.66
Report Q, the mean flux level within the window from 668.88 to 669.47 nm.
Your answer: 26.1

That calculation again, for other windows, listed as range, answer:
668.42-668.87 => 27.9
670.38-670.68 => 23.2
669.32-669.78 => 24.4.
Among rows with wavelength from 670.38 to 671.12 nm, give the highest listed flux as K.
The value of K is 25.85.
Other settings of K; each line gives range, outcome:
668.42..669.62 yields 29.65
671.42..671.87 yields 38.96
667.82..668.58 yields 29.21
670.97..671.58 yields 34.26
